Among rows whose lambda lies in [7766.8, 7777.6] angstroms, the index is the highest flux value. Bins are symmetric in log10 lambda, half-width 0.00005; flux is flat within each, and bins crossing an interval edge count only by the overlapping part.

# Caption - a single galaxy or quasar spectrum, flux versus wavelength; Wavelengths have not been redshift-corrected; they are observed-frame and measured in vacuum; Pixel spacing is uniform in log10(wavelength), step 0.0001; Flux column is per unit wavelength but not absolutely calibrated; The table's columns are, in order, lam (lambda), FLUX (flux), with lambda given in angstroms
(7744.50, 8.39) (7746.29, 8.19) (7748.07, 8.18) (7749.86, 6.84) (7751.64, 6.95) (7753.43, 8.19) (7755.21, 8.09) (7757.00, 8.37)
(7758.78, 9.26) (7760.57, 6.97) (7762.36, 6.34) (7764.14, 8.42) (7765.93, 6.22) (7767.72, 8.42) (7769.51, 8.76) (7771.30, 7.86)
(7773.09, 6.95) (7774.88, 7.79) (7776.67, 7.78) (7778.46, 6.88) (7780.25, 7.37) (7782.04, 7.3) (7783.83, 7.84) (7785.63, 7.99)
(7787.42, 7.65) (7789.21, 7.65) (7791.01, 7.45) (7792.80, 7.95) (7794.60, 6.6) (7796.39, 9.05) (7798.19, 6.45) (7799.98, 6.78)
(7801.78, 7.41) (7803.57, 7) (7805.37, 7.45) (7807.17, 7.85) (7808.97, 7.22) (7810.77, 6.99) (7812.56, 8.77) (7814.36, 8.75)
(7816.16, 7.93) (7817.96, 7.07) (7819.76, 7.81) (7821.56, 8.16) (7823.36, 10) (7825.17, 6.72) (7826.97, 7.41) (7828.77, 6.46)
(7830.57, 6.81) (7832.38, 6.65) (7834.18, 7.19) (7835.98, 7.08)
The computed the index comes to 8.76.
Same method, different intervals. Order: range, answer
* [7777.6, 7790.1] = 7.99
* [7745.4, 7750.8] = 8.19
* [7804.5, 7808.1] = 7.85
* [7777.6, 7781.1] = 7.37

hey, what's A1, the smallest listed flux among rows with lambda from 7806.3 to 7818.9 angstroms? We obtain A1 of 6.99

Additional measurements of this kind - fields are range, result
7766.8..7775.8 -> 6.95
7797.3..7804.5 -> 6.45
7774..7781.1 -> 6.88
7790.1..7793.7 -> 7.45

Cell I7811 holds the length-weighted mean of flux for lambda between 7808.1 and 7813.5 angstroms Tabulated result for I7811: 7.68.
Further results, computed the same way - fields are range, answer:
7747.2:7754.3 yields 7.53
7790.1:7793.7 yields 7.69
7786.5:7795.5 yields 7.47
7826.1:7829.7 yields 6.94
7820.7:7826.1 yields 8.28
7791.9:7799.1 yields 7.52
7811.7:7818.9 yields 8.12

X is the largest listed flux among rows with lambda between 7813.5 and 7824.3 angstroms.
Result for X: 10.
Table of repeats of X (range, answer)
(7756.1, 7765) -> 9.26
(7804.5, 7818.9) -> 8.77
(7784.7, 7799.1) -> 9.05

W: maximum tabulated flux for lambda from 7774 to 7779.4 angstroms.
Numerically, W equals 7.79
